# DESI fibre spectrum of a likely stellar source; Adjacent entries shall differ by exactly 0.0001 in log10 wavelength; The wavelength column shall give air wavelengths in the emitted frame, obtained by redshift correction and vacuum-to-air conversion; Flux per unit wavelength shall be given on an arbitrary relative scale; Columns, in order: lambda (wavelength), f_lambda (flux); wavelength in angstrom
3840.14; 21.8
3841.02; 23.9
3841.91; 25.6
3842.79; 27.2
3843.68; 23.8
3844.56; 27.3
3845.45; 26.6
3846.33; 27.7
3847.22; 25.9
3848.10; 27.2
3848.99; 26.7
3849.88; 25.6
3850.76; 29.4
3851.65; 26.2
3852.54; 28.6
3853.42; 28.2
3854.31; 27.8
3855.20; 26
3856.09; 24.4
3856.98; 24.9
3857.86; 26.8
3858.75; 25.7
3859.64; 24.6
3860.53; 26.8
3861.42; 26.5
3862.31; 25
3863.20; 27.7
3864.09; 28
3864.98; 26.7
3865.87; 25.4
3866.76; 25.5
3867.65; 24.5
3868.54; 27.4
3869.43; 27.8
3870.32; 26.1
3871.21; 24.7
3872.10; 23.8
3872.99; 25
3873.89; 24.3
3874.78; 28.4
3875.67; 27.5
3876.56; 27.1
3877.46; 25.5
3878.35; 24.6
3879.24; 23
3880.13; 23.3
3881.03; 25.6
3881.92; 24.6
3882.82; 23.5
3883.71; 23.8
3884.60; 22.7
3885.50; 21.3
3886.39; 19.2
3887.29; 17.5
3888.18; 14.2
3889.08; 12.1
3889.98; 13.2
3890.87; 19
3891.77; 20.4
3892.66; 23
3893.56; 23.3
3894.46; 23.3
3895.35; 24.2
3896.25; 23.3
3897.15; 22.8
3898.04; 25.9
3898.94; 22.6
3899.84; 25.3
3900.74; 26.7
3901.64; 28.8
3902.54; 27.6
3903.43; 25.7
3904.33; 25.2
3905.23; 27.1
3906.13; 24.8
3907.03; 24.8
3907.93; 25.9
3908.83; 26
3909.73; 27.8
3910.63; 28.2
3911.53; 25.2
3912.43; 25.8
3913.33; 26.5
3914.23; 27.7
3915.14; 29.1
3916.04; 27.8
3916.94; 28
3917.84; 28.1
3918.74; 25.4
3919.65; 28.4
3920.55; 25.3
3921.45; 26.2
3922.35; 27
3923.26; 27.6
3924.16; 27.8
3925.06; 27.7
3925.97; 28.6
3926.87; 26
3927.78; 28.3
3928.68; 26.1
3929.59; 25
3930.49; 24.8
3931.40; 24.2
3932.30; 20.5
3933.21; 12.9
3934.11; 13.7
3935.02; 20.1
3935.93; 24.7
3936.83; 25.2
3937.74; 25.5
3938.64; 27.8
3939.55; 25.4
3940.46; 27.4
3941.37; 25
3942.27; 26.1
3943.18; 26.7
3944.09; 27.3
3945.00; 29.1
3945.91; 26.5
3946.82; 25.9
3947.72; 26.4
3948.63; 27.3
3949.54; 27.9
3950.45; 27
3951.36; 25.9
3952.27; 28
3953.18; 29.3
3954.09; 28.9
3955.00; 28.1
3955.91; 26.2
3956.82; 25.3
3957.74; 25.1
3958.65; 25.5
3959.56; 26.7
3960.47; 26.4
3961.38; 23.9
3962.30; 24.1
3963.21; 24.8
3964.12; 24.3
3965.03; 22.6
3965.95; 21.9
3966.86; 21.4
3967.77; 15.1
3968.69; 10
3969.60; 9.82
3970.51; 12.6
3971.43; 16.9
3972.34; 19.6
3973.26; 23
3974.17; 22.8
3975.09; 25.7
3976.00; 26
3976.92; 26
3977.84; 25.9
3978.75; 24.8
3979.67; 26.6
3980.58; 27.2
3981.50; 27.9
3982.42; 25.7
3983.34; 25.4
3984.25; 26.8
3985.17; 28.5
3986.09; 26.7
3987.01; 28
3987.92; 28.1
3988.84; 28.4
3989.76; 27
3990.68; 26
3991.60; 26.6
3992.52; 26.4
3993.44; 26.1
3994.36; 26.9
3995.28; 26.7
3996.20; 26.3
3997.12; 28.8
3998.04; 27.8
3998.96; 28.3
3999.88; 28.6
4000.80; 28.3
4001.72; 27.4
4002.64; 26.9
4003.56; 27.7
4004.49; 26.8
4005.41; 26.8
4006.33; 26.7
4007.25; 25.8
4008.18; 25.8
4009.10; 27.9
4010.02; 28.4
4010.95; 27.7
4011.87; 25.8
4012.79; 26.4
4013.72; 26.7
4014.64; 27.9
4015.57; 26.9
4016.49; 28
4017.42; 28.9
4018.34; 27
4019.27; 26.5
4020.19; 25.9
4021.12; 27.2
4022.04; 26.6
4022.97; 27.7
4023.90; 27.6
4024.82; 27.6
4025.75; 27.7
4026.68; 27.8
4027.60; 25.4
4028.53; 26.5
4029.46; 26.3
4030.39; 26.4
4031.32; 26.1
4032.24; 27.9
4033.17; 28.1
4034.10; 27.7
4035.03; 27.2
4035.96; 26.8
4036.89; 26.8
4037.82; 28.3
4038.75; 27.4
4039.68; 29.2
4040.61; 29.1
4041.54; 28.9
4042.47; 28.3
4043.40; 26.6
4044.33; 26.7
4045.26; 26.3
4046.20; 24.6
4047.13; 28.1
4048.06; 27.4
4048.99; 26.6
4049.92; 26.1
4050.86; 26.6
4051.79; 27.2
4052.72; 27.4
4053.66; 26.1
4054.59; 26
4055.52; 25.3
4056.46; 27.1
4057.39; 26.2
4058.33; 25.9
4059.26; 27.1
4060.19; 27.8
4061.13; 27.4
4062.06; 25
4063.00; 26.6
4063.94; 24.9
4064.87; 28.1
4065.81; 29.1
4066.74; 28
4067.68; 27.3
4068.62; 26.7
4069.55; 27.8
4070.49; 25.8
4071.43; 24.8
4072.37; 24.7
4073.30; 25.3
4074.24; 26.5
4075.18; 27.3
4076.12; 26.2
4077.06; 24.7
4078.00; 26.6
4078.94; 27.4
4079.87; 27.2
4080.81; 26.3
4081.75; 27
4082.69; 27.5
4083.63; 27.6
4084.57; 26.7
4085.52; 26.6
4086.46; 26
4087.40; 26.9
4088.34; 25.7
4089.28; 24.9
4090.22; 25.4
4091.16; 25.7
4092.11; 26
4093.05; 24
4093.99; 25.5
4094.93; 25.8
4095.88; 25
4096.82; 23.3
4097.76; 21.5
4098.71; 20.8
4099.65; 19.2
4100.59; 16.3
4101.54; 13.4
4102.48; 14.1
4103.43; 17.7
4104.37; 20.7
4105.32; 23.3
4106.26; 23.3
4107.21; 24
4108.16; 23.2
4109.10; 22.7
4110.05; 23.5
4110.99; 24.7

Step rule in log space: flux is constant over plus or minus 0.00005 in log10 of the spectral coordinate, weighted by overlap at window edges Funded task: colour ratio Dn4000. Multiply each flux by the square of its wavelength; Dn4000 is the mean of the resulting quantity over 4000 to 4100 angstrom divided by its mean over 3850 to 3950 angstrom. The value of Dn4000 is 1.1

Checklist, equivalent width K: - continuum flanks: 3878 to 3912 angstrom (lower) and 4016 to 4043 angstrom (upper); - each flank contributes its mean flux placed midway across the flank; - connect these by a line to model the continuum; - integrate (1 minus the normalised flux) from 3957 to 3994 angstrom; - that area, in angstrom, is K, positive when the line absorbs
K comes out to 2.7 angstrom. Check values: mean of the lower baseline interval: 23.3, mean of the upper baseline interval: 27.4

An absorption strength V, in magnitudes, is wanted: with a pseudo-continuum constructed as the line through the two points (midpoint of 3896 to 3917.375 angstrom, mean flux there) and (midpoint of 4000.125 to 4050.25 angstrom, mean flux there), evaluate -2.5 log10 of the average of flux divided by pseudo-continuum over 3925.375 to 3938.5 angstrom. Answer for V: 0.13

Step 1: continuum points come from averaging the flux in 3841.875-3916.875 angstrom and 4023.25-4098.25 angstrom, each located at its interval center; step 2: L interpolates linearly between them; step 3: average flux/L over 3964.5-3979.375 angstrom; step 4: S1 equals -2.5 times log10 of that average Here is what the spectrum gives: 0.26 mag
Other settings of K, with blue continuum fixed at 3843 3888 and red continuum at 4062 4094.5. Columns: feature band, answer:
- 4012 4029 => -0.6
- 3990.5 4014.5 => -1.0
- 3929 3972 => 3.5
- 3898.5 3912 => -0.3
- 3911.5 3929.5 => -1.0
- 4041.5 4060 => -0.3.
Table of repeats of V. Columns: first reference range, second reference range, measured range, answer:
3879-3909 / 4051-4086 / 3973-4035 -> -0.07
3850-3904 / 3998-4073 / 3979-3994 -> -0.03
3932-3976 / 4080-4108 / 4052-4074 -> -0.13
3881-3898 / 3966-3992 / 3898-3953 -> -0.18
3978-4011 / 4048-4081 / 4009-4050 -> -0.02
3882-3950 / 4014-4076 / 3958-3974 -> 0.23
